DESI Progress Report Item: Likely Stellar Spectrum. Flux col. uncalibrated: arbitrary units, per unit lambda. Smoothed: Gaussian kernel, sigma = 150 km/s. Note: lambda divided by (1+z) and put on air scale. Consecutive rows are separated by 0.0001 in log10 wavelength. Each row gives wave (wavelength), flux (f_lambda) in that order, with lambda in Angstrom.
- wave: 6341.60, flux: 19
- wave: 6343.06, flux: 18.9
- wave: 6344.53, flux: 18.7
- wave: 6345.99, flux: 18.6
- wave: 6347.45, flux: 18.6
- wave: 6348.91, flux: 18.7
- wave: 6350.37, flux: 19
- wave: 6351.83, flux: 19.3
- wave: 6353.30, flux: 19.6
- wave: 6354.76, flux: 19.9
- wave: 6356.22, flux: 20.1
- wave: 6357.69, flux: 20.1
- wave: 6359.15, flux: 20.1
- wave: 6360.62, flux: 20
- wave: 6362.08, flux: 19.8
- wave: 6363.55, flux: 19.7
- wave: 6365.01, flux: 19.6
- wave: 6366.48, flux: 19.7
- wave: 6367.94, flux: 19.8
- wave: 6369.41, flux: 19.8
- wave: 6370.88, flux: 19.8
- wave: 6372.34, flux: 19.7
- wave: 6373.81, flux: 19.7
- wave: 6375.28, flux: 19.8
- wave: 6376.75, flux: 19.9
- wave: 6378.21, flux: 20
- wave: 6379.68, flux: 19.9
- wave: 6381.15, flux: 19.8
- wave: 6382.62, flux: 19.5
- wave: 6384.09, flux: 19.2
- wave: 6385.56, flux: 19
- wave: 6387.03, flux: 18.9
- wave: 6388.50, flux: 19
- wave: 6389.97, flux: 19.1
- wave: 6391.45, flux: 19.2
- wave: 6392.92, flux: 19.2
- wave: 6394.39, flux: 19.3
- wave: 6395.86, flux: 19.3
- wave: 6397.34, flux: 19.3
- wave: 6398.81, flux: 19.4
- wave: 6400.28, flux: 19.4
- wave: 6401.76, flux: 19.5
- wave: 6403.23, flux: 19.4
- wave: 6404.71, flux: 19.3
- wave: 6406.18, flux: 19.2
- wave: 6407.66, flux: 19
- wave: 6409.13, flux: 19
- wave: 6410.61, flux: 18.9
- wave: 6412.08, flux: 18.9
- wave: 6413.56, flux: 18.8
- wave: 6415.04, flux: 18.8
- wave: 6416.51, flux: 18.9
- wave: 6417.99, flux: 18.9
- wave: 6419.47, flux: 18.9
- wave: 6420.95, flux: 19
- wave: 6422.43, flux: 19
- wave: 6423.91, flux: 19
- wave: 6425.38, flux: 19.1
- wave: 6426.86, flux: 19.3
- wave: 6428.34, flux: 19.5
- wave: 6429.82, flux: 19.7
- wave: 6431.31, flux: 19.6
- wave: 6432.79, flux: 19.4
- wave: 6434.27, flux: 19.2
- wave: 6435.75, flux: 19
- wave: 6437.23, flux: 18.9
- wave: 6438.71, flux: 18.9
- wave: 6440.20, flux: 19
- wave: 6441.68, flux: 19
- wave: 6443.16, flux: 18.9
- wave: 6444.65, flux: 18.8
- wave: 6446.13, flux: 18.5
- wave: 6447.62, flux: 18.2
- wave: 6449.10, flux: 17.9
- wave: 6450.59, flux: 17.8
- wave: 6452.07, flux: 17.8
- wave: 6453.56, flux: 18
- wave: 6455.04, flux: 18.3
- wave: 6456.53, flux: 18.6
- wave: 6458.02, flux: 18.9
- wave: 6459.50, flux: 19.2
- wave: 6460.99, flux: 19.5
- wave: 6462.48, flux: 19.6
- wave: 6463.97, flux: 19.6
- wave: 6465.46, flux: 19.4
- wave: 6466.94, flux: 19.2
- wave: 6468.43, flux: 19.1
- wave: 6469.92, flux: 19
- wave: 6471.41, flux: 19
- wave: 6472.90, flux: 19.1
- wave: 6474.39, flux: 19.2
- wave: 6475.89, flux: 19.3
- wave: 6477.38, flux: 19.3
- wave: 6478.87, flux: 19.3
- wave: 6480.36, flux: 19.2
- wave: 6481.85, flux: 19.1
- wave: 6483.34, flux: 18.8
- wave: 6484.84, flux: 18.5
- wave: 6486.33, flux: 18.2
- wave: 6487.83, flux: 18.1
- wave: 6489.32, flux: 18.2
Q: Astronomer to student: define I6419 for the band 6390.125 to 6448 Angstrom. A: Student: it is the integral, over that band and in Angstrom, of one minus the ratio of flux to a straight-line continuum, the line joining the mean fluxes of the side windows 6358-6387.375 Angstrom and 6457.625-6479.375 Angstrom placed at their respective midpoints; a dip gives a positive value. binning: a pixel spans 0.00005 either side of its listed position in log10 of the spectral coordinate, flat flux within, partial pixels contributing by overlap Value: 1.15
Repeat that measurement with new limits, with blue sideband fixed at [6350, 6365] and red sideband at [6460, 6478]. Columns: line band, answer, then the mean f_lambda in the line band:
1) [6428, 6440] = 0.1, 19.2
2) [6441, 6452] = 0.5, 18.4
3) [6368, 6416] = 0.7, 19.3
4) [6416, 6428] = 0.3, 19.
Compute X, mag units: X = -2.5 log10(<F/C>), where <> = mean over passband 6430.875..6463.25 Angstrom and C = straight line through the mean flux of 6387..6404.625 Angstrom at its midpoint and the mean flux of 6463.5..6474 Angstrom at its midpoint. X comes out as 0.03 mag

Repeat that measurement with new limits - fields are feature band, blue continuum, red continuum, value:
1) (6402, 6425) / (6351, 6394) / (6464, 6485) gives 0.02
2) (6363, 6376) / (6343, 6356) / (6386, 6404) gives -0.03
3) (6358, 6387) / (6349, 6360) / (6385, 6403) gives -0.01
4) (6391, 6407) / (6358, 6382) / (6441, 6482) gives 0.01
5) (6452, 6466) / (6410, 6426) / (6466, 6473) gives 0.01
